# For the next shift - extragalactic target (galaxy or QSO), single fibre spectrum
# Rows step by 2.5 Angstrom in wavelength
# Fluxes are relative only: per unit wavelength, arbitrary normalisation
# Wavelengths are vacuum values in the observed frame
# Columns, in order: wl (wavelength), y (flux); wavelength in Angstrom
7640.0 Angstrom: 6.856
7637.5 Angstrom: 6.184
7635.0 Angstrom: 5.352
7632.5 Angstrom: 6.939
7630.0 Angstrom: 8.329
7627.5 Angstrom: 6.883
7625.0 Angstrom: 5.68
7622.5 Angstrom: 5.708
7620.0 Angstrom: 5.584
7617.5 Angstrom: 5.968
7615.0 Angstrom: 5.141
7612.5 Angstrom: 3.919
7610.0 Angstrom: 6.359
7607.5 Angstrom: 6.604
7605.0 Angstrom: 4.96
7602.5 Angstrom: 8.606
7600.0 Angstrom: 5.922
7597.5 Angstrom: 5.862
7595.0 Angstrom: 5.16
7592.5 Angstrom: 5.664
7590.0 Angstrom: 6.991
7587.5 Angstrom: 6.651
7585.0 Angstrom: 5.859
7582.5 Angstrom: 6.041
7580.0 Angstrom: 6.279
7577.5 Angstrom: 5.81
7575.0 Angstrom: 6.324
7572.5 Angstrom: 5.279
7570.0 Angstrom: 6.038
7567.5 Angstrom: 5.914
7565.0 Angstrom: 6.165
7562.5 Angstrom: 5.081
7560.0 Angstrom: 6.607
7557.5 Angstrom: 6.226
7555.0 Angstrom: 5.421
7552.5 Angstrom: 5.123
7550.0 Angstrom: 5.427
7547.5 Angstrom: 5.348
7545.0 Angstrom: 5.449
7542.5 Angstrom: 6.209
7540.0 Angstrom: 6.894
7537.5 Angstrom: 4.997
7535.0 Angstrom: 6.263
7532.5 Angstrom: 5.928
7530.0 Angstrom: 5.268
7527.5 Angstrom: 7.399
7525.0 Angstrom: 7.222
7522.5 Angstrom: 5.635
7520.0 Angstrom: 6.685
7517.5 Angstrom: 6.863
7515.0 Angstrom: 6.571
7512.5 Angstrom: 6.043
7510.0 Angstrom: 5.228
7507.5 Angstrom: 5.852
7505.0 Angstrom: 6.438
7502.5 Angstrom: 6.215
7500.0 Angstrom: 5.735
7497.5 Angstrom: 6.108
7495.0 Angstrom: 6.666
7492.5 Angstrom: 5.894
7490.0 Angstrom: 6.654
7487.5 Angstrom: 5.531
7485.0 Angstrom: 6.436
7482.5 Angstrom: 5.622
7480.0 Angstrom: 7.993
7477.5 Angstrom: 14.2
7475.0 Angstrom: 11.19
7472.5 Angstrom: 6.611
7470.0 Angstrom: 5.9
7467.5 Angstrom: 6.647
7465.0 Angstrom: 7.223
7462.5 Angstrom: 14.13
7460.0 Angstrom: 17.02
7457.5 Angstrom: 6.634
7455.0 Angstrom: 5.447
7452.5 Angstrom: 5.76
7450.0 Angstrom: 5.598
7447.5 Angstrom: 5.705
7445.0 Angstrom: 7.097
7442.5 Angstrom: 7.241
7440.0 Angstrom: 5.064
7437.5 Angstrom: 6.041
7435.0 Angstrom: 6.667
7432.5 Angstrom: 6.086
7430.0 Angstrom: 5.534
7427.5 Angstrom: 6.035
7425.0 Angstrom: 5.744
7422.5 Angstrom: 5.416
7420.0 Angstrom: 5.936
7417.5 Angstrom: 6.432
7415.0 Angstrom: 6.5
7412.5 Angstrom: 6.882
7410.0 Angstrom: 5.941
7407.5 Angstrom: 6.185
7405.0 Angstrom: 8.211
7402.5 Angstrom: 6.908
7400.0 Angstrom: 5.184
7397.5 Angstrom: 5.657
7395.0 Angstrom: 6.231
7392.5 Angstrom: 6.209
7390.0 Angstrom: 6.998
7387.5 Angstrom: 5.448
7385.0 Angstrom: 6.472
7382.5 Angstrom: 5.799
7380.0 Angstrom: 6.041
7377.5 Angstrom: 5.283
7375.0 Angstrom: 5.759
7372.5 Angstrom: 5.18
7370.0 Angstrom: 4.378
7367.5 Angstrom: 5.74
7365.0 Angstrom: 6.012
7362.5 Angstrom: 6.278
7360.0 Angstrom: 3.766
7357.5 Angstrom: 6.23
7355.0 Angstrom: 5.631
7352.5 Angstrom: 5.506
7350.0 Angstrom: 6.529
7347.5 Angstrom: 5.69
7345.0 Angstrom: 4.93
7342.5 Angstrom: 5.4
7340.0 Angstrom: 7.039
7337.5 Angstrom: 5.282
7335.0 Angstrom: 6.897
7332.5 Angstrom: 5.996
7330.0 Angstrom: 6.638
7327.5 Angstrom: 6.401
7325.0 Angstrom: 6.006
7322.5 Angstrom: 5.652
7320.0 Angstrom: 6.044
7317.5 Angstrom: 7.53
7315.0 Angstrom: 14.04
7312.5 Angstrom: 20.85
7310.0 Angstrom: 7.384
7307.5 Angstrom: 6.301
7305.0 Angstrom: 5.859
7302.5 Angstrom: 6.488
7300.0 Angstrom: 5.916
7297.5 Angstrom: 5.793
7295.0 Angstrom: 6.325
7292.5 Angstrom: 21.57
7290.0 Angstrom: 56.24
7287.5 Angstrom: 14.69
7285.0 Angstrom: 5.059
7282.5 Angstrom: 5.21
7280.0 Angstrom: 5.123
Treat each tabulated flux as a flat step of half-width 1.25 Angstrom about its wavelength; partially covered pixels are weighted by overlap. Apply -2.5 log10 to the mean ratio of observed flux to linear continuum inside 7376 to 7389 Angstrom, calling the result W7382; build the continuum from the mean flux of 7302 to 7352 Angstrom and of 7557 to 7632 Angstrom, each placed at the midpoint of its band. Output 0.209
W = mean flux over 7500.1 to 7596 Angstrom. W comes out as 6.01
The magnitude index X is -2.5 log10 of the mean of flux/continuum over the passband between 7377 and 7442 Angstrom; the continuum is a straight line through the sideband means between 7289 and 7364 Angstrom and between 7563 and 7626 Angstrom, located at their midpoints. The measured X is 0.28 mag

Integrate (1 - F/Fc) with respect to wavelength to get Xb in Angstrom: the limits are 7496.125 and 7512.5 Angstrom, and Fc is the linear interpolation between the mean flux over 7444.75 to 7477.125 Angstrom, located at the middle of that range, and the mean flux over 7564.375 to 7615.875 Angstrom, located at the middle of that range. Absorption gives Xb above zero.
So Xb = 3.4 Angstrom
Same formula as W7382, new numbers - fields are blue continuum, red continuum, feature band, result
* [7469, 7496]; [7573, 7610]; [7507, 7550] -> 0.15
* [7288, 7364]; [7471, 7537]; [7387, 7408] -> 0.26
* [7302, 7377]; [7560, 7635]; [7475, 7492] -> -0.24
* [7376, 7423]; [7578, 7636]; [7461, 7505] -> -0.23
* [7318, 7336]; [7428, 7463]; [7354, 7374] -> 0.21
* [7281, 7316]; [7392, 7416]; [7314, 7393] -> 0.47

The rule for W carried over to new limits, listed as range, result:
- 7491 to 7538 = 6.18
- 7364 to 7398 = 5.8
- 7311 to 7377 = 6.73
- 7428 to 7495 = 7.43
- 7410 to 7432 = 6.05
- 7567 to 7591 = 6.12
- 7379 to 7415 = 6.31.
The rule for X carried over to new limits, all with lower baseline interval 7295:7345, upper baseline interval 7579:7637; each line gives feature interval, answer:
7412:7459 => 0.119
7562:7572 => 0.084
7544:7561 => 0.127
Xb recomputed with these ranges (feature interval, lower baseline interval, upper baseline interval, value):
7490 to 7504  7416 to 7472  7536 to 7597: 0.7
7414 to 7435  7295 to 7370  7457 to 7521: 3.6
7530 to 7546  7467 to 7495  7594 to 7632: 2.3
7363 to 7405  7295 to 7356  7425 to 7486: 7.9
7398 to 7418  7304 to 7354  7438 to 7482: 3.3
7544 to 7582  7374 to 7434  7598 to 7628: 1.2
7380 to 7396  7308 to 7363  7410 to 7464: 1.9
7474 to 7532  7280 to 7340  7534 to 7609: 2.3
